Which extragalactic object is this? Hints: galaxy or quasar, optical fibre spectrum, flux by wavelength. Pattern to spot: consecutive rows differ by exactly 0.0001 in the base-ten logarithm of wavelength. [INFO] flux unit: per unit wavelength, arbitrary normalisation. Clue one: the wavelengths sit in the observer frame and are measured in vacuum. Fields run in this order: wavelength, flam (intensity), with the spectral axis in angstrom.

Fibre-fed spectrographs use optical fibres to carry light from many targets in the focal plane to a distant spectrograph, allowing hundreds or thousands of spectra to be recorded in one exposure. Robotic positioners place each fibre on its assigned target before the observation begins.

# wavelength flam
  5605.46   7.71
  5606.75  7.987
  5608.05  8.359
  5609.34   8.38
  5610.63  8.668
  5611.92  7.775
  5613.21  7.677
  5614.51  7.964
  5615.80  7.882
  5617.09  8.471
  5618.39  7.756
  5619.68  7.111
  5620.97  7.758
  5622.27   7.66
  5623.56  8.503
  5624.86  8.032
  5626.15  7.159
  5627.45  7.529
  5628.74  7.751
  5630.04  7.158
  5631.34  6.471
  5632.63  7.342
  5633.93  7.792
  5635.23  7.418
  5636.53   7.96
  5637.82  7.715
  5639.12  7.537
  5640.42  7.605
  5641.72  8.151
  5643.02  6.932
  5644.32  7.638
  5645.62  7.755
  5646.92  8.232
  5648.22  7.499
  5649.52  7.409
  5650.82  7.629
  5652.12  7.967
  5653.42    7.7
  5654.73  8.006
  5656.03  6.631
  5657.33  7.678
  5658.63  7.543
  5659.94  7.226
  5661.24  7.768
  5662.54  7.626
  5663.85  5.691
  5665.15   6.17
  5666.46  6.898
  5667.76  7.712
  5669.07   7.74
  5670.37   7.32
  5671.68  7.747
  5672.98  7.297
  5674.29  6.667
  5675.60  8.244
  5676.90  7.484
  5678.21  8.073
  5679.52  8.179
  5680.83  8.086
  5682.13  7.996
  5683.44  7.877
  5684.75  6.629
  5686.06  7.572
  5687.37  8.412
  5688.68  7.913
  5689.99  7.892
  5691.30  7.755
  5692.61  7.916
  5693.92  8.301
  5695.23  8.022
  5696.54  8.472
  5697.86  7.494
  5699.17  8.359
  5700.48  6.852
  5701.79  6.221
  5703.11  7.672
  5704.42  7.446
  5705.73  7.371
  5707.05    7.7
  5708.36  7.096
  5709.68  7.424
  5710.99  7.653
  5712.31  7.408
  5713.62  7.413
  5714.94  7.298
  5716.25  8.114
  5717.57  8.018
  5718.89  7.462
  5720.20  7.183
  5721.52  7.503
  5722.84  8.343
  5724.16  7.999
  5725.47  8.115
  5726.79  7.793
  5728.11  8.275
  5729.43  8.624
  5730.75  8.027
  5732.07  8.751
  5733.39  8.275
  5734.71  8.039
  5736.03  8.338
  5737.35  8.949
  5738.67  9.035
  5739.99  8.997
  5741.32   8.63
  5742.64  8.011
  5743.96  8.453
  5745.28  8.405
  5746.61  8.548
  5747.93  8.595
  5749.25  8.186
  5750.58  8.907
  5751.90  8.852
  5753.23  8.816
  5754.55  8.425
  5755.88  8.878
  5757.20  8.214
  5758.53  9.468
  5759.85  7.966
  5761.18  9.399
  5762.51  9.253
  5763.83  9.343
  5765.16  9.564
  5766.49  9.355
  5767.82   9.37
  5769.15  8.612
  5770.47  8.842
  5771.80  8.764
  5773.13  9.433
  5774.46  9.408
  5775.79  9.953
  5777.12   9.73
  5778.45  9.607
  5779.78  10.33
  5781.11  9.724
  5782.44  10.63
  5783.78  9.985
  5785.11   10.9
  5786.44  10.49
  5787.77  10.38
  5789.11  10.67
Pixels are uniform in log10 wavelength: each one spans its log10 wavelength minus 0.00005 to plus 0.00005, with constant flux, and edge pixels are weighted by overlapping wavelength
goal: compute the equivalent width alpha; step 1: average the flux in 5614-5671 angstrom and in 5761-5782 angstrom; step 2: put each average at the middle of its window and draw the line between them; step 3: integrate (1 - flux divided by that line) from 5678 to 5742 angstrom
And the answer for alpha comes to 4.72 angstrom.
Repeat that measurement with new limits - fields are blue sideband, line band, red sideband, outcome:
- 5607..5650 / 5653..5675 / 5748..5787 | 2.4 angstrom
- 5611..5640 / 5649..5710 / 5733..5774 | 4.4 angstrom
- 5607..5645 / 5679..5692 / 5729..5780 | 0.7 angstrom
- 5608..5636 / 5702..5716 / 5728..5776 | 1.7 angstrom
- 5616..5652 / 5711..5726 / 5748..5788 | 1.7 angstrom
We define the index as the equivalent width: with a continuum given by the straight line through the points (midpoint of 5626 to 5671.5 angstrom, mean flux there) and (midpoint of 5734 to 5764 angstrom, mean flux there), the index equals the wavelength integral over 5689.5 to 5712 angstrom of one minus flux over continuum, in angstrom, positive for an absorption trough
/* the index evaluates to 1.27 angstrom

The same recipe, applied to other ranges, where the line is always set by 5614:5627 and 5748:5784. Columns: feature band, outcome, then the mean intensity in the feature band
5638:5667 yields 2.48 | 7.43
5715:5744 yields 2.16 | 8.2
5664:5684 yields 1.96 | 7.52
